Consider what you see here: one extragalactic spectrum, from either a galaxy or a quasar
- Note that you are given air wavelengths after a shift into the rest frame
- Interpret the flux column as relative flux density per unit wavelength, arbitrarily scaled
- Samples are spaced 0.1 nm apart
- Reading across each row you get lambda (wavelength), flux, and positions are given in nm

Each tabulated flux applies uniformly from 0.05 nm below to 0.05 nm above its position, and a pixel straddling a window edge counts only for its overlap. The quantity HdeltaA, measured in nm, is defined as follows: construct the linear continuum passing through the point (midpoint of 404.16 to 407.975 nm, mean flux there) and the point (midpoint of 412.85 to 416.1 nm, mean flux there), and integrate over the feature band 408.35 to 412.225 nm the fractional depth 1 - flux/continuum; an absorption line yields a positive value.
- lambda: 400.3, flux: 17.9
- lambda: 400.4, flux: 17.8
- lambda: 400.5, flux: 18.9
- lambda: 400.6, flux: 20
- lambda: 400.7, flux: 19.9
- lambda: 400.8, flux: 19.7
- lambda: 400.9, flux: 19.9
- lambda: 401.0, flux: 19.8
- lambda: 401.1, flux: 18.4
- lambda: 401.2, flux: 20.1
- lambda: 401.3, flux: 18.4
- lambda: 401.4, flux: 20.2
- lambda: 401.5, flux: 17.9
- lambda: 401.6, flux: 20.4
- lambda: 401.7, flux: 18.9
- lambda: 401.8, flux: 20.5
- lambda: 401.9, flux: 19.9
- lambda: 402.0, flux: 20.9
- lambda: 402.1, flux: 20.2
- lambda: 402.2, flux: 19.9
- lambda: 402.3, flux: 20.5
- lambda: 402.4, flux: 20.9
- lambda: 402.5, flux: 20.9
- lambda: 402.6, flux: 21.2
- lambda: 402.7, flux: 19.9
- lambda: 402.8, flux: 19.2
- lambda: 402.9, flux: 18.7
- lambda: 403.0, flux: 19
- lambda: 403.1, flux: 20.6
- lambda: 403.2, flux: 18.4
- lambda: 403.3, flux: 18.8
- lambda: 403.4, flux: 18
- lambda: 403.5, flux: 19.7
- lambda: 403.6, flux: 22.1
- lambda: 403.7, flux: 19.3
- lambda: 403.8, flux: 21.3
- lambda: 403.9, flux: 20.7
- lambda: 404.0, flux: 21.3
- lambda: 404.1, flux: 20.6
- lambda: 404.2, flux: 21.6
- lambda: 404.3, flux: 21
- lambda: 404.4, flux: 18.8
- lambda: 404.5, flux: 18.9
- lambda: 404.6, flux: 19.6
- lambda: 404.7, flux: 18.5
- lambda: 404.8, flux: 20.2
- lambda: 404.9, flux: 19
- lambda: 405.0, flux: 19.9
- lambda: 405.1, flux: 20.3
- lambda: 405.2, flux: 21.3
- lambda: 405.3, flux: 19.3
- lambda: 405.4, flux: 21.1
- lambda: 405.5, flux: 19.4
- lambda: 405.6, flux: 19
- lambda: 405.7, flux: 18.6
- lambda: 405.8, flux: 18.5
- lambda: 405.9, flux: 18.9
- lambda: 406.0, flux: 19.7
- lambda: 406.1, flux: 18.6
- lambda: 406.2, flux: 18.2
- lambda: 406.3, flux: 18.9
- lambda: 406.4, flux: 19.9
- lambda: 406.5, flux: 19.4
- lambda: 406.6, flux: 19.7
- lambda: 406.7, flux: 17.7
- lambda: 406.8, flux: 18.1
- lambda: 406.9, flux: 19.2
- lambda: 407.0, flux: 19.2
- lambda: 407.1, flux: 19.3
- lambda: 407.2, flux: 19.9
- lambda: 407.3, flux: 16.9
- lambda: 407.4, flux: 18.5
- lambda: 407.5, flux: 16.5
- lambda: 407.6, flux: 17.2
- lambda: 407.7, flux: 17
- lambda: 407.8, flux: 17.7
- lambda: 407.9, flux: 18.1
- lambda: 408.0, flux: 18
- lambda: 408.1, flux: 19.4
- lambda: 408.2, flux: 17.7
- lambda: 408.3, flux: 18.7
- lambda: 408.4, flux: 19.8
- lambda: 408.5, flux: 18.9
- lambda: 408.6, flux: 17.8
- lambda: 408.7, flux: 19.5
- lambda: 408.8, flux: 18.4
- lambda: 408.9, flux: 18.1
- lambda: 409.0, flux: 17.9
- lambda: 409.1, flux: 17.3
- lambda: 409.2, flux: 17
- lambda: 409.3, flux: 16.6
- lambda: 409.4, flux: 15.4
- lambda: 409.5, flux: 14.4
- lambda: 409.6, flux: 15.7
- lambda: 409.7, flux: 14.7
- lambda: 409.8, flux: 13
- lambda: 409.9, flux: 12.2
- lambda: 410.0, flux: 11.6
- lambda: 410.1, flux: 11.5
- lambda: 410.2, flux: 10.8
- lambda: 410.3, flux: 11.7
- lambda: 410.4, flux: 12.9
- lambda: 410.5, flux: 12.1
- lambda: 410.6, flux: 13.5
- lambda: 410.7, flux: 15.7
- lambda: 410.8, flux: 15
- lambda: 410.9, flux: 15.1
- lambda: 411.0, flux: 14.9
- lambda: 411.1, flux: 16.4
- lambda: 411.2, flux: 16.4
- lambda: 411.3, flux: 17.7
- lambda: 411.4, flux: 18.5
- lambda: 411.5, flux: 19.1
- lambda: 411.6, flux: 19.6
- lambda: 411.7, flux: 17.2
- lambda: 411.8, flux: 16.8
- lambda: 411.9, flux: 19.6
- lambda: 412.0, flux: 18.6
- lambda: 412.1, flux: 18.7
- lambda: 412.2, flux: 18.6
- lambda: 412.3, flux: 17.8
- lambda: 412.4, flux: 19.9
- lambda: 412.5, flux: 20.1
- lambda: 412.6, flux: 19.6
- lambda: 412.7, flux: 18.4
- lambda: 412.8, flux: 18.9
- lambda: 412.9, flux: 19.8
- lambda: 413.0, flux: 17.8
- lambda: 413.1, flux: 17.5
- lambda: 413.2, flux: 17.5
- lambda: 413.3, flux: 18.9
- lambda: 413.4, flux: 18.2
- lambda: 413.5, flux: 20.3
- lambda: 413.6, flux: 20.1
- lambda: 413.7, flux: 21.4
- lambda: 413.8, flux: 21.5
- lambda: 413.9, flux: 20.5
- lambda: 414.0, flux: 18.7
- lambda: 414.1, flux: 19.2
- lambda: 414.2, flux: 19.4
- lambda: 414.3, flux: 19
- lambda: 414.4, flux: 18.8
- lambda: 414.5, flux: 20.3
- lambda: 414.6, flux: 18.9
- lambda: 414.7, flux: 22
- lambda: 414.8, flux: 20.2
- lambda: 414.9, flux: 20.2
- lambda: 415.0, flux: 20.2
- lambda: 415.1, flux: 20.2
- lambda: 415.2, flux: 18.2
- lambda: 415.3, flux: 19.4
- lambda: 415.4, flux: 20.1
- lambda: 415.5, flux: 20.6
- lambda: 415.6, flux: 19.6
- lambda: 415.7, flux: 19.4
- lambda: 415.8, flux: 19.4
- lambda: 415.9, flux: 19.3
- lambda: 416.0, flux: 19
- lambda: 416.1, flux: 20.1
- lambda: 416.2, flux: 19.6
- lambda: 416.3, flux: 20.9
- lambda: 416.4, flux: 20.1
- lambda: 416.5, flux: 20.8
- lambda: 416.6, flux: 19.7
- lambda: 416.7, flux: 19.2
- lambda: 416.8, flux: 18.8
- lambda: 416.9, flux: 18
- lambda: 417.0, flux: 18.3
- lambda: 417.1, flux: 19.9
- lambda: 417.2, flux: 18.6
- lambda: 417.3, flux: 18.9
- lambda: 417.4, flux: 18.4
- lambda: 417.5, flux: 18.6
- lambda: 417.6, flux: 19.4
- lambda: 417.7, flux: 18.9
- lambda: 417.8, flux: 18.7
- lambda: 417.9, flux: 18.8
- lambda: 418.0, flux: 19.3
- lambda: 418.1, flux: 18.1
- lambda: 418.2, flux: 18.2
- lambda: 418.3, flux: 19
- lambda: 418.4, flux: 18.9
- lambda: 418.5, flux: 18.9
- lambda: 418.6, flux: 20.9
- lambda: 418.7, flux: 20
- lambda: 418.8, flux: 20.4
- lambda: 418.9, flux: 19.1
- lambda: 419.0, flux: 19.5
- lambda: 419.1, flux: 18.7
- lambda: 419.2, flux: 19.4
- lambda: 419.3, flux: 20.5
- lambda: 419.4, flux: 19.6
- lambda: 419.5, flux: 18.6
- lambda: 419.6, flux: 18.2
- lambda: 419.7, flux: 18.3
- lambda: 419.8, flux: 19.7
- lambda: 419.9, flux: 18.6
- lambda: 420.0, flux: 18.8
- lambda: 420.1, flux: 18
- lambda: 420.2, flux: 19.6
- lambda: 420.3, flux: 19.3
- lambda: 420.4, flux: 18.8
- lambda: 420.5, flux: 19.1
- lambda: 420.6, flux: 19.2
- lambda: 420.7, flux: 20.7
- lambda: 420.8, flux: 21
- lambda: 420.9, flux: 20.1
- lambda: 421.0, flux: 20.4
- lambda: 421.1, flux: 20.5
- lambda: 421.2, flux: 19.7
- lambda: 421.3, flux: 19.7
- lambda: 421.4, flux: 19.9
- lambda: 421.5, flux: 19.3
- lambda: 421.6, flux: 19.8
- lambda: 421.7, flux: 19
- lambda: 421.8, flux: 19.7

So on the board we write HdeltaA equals 0.641 nm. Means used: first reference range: 19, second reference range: 19.6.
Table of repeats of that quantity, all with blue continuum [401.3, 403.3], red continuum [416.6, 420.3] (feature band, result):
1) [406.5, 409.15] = 0.16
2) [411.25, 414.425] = 0.05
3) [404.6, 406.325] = 0.03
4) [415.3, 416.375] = -0.03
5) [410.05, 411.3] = 0.35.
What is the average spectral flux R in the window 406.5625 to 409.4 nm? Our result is 18.2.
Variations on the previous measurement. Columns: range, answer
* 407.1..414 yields 17.3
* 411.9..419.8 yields 19.3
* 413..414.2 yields 19.4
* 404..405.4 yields 20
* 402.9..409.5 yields 18.9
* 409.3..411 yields 13.6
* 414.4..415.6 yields 20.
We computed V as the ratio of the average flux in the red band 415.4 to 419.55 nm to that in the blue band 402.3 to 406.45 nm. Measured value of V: 0.98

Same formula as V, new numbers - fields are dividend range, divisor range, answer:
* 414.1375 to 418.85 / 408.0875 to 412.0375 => 1.20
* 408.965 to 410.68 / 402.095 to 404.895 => 0.70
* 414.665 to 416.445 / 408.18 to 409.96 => 1.18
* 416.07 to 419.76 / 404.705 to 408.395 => 1.02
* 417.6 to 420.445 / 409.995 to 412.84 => 1.16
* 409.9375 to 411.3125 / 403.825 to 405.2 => 0.69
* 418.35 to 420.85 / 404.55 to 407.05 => 1.00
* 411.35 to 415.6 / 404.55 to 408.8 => 1.02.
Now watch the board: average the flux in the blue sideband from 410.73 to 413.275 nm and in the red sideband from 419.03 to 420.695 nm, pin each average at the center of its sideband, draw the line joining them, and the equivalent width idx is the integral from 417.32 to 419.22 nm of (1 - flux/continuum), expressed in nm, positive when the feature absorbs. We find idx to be -0.03 nm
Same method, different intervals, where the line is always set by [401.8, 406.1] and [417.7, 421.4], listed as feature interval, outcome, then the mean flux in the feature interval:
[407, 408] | 0.091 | 18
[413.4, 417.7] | -0.031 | 19.6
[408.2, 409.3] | 0.083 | 18.2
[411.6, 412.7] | 0.050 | 18.7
